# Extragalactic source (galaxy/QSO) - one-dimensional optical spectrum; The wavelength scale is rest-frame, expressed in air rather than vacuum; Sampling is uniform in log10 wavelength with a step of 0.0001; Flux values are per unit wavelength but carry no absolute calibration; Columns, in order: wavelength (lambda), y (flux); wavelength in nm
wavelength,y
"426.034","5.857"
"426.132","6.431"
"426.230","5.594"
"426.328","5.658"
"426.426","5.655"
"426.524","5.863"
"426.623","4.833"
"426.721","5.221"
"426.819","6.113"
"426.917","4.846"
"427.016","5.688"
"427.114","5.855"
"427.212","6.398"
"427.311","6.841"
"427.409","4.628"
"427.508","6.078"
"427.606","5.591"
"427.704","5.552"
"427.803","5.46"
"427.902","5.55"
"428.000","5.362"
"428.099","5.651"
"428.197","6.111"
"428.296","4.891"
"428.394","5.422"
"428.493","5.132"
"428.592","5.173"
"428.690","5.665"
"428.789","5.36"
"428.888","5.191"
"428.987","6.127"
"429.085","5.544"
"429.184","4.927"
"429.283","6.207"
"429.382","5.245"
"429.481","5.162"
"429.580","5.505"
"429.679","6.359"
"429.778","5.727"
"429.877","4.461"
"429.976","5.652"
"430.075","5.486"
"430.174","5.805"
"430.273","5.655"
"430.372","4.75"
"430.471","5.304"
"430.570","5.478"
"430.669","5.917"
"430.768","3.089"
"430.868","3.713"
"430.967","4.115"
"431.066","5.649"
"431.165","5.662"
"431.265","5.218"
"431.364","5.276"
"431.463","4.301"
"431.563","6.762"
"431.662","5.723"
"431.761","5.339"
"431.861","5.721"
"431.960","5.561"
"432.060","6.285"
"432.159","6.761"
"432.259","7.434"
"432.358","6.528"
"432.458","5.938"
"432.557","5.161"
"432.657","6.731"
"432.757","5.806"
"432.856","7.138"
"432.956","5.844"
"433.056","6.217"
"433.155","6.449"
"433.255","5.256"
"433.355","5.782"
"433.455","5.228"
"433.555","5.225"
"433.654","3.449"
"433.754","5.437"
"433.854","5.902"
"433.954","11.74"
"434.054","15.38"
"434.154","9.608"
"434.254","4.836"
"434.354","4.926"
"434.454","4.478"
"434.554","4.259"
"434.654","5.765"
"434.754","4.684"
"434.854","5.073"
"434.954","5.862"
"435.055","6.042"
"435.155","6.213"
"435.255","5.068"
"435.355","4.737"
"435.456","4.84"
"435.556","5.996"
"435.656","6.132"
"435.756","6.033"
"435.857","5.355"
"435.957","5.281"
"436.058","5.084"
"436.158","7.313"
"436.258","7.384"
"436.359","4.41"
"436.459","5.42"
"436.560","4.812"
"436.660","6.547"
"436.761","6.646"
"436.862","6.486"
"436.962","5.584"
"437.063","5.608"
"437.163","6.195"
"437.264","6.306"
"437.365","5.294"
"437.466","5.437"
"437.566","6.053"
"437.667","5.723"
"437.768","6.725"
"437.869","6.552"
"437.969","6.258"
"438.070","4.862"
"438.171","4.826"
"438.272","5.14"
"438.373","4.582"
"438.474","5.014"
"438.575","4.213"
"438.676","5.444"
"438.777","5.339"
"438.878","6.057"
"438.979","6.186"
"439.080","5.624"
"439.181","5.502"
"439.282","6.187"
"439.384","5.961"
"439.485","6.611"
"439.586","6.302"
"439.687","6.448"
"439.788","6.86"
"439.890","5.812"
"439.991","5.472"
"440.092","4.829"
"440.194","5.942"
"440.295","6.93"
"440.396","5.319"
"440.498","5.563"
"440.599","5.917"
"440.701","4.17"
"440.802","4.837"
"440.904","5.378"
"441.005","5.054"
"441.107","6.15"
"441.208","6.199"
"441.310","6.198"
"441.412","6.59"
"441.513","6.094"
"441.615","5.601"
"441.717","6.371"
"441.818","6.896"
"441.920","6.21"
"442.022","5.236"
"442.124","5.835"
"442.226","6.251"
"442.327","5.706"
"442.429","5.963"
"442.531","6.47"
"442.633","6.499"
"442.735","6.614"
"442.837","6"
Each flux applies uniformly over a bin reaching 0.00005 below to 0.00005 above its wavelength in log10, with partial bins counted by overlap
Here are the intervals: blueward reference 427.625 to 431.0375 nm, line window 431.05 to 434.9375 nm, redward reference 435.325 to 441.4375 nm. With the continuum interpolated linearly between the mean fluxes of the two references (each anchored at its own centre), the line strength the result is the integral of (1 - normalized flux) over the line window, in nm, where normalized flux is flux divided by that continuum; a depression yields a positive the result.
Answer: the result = -0.45 nm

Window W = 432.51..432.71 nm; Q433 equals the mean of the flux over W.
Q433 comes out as 5.93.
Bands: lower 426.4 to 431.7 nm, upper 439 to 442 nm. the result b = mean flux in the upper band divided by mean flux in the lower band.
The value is 1.09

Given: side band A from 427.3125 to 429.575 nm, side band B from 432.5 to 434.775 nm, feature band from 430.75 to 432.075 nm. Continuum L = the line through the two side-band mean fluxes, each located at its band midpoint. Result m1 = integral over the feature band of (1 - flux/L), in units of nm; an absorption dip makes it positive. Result 0.17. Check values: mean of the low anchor 5.49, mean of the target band 5.19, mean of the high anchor 6.34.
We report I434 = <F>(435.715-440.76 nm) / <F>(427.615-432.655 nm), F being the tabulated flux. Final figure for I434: 1.0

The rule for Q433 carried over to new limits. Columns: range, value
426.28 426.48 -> 5.67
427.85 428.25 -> 5.66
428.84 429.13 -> 5.63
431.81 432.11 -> 5.85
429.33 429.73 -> 5.57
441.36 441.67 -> 6.09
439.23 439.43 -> 6.05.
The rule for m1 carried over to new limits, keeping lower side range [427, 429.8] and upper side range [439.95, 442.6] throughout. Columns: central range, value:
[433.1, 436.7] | -0.182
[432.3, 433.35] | -0.080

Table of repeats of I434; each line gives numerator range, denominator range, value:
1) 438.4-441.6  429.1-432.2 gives 1.07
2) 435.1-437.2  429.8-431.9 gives 1.11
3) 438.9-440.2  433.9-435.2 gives 0.88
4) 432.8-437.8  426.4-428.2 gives 1.07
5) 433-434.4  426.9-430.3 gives 1.23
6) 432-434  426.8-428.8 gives 1.11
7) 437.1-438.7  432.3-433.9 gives 0.96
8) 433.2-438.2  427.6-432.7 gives 1.08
